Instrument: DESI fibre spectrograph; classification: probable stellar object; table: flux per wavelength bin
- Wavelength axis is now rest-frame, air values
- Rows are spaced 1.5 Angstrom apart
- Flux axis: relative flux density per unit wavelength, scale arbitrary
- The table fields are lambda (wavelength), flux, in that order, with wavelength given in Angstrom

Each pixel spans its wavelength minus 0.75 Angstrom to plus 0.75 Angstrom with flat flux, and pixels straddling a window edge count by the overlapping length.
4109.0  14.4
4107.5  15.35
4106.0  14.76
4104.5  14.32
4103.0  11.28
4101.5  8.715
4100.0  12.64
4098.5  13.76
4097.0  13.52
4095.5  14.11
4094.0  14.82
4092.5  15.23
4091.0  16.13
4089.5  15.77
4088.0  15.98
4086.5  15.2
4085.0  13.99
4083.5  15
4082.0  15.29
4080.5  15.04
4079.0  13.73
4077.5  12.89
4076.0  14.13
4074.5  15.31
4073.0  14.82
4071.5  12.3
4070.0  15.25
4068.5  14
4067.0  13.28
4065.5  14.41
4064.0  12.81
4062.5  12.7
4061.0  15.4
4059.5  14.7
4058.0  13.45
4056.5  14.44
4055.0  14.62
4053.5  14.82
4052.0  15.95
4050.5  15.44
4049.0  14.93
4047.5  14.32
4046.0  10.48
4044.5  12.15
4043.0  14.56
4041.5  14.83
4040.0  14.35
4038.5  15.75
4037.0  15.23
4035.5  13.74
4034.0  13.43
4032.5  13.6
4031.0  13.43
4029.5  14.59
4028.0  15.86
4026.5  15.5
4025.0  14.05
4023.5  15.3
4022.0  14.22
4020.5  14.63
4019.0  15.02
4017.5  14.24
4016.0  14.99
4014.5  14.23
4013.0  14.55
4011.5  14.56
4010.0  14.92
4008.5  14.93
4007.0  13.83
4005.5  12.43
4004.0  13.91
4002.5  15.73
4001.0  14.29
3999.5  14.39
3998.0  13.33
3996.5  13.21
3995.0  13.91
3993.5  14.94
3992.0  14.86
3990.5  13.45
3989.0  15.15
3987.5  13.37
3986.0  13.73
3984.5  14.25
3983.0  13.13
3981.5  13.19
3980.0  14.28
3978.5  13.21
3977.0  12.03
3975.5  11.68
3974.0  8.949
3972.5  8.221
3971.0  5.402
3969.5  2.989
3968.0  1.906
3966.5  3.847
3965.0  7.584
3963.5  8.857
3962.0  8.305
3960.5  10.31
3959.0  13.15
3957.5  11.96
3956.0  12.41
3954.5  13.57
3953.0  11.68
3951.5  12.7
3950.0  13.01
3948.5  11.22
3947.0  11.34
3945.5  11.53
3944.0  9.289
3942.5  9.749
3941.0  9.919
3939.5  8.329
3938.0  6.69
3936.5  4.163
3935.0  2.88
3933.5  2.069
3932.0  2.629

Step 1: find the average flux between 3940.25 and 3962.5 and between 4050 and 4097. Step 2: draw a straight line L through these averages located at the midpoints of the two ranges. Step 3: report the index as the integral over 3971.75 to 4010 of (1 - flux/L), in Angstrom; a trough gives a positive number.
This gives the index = -3.06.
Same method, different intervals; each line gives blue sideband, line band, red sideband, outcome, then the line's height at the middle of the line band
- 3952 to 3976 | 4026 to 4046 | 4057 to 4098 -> -3.0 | 12.4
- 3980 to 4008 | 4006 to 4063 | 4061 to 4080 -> -2.0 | 13.9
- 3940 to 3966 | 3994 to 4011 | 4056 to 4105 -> -2.8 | 12.1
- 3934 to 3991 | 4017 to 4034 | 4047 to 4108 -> -2.9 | 12.4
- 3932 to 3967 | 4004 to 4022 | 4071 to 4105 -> -4.6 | 11.5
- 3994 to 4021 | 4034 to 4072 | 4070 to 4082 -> 0.2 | 14.2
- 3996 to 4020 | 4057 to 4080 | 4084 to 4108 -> 0.3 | 14.2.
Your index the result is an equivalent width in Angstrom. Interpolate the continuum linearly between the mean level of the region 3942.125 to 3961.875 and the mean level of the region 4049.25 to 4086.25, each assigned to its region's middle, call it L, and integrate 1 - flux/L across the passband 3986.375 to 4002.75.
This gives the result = -2.03 Angstrom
